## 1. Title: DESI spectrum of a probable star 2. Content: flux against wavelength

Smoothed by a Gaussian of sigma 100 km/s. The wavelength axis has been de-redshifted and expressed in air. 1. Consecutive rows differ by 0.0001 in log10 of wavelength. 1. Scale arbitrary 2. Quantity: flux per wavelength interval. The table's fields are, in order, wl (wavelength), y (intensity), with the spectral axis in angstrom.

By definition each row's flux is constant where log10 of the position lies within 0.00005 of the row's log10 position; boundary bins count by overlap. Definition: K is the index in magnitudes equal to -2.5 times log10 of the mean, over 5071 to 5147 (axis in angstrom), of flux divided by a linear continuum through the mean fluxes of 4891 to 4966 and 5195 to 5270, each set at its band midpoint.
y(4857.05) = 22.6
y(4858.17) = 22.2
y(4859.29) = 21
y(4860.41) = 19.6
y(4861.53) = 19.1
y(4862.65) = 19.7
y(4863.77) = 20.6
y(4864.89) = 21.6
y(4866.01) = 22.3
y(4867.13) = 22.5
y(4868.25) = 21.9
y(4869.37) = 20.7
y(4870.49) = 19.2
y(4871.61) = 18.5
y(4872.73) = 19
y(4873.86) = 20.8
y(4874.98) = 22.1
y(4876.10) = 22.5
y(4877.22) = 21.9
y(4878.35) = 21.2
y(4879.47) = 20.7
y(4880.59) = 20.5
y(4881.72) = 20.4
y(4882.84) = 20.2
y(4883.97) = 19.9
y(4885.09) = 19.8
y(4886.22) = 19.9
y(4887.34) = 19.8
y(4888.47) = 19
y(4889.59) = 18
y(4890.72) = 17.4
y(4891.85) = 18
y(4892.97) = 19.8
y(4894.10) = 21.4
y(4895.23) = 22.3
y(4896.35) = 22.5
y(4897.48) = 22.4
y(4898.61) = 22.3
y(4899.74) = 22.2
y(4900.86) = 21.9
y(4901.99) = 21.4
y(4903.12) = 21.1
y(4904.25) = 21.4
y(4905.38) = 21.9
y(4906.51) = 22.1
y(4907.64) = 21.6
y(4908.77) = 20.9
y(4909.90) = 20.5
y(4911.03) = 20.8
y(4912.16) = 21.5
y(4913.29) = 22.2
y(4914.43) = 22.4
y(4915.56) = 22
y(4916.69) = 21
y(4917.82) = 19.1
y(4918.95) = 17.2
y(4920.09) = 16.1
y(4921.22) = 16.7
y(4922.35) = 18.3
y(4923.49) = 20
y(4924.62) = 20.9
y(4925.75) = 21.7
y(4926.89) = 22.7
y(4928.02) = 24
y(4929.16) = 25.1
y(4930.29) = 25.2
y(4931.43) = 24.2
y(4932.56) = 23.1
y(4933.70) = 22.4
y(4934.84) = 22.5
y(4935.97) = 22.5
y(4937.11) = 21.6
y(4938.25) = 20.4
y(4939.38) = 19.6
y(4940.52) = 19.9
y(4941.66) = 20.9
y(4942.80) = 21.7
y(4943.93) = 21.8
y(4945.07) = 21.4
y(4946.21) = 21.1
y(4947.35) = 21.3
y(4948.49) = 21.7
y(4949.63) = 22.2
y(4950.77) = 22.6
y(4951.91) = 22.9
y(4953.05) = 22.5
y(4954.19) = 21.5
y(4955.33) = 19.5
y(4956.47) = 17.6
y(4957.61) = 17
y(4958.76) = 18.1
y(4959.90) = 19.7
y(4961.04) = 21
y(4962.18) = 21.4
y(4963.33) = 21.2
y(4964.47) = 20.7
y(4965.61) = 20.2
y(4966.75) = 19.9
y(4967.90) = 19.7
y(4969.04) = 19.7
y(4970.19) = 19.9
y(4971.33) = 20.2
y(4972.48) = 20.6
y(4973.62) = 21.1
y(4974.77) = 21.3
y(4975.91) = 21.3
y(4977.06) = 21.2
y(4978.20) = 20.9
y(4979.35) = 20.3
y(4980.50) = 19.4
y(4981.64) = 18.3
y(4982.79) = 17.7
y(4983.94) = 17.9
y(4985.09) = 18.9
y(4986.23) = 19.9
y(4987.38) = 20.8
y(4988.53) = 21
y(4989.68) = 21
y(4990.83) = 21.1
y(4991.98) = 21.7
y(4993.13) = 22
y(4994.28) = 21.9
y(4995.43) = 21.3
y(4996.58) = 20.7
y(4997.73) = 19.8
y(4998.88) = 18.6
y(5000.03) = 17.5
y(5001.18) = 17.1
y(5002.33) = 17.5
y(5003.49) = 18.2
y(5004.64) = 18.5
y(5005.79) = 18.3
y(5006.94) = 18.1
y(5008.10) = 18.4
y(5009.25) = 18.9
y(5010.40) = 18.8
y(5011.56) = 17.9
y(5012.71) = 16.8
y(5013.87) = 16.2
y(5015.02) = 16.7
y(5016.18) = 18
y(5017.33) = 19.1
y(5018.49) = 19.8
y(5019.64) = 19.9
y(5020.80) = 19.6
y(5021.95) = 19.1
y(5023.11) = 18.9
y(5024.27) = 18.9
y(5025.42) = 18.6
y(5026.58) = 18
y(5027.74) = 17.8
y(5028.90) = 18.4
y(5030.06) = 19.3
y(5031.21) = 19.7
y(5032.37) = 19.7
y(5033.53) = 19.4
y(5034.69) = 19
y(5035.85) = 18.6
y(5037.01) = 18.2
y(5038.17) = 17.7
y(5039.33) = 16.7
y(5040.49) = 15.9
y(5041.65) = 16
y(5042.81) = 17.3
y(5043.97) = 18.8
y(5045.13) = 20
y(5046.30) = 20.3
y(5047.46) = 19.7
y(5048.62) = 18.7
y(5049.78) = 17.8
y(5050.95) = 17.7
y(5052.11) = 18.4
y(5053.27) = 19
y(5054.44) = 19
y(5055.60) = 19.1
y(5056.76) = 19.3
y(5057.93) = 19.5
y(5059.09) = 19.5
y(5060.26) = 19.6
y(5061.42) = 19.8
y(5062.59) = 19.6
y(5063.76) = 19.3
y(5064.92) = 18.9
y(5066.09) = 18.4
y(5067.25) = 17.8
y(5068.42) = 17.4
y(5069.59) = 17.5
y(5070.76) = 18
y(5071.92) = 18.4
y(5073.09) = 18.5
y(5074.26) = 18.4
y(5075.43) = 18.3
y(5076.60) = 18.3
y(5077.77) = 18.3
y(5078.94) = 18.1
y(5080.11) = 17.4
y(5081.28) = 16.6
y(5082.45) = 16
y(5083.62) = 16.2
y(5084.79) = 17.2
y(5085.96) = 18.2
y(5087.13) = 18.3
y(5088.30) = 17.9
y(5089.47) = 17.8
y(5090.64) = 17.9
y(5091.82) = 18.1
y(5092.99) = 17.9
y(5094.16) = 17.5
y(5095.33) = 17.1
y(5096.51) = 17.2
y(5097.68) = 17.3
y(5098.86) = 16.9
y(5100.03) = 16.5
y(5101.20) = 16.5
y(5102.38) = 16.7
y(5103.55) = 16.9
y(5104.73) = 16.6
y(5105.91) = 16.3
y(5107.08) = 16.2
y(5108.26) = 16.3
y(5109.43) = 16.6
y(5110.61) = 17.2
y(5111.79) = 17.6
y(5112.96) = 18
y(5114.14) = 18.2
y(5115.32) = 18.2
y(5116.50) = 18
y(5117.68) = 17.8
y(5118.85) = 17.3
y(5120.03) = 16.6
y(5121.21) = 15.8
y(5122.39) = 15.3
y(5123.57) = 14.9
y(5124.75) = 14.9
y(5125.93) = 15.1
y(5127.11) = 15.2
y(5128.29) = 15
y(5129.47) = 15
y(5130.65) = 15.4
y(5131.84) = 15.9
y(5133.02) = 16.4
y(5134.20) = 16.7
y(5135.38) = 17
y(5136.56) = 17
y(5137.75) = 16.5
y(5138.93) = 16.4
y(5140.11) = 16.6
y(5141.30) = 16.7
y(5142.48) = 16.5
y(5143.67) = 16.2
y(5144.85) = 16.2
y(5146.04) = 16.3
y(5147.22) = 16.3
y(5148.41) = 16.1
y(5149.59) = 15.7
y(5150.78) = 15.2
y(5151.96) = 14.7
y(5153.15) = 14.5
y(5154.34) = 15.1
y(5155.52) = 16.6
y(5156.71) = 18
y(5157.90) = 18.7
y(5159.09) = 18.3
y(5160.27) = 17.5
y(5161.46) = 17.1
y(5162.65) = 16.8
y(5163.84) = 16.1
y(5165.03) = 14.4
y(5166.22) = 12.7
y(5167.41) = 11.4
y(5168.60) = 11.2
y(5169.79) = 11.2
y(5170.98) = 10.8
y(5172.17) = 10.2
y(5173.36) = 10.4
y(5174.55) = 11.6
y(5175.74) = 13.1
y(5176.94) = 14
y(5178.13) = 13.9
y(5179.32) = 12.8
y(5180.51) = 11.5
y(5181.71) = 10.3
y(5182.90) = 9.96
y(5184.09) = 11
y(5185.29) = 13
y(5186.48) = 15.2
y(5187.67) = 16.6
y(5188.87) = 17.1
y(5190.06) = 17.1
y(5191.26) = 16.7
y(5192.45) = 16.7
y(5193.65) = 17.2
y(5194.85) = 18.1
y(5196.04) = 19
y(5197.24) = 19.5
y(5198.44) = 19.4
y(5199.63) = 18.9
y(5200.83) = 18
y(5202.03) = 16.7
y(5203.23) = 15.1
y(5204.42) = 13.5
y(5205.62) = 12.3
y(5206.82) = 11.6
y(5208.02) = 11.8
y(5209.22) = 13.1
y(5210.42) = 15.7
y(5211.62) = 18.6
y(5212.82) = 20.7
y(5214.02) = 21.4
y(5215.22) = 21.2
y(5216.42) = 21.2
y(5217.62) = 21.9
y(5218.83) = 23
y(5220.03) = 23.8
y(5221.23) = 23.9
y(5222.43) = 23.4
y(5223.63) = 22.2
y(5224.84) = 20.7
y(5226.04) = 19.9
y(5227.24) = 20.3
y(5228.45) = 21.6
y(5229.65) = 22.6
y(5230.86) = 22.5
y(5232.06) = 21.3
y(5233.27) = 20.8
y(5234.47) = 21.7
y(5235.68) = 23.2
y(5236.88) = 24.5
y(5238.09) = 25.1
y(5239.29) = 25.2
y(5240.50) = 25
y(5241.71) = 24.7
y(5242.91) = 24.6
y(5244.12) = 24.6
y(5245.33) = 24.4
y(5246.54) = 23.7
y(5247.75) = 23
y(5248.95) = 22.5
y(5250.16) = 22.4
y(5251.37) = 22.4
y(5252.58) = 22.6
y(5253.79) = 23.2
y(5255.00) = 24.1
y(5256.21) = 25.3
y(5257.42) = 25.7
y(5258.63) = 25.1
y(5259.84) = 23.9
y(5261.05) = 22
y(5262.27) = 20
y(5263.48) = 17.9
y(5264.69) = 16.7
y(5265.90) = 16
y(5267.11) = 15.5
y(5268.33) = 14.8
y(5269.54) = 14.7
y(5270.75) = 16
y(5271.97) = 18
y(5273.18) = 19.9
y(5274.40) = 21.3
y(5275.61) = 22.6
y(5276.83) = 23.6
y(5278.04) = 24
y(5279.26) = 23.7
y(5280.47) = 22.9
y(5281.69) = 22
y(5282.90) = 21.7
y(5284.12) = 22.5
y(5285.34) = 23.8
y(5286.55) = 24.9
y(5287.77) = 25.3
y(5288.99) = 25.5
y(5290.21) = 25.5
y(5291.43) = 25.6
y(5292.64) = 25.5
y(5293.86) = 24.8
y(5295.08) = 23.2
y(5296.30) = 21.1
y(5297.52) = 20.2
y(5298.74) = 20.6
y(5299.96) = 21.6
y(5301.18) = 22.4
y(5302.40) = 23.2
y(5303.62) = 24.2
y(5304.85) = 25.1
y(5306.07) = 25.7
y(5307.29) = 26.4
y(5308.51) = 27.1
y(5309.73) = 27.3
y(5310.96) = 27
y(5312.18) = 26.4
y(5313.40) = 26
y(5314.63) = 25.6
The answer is 0.227 mag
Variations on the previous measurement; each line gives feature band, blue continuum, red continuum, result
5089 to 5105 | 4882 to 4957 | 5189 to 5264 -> 0.21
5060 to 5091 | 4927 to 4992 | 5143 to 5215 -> -0.01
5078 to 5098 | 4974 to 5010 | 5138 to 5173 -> -0.02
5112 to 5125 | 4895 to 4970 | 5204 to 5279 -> 0.24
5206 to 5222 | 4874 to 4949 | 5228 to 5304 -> 0.17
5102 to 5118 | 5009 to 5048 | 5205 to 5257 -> 0.15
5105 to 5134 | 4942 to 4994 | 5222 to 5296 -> 0.29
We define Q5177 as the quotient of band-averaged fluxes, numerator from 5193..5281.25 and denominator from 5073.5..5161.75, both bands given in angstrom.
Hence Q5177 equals 1.23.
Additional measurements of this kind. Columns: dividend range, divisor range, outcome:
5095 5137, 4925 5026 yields 0.82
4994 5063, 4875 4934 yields 0.89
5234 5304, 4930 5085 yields 1.15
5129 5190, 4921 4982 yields 0.70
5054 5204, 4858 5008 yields 0.80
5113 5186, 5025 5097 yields 0.82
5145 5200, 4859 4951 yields 0.71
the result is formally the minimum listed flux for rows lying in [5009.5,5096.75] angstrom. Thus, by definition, 15.9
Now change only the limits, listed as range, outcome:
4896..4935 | 16.1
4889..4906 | 17.4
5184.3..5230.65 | 11.6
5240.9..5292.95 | 14.7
